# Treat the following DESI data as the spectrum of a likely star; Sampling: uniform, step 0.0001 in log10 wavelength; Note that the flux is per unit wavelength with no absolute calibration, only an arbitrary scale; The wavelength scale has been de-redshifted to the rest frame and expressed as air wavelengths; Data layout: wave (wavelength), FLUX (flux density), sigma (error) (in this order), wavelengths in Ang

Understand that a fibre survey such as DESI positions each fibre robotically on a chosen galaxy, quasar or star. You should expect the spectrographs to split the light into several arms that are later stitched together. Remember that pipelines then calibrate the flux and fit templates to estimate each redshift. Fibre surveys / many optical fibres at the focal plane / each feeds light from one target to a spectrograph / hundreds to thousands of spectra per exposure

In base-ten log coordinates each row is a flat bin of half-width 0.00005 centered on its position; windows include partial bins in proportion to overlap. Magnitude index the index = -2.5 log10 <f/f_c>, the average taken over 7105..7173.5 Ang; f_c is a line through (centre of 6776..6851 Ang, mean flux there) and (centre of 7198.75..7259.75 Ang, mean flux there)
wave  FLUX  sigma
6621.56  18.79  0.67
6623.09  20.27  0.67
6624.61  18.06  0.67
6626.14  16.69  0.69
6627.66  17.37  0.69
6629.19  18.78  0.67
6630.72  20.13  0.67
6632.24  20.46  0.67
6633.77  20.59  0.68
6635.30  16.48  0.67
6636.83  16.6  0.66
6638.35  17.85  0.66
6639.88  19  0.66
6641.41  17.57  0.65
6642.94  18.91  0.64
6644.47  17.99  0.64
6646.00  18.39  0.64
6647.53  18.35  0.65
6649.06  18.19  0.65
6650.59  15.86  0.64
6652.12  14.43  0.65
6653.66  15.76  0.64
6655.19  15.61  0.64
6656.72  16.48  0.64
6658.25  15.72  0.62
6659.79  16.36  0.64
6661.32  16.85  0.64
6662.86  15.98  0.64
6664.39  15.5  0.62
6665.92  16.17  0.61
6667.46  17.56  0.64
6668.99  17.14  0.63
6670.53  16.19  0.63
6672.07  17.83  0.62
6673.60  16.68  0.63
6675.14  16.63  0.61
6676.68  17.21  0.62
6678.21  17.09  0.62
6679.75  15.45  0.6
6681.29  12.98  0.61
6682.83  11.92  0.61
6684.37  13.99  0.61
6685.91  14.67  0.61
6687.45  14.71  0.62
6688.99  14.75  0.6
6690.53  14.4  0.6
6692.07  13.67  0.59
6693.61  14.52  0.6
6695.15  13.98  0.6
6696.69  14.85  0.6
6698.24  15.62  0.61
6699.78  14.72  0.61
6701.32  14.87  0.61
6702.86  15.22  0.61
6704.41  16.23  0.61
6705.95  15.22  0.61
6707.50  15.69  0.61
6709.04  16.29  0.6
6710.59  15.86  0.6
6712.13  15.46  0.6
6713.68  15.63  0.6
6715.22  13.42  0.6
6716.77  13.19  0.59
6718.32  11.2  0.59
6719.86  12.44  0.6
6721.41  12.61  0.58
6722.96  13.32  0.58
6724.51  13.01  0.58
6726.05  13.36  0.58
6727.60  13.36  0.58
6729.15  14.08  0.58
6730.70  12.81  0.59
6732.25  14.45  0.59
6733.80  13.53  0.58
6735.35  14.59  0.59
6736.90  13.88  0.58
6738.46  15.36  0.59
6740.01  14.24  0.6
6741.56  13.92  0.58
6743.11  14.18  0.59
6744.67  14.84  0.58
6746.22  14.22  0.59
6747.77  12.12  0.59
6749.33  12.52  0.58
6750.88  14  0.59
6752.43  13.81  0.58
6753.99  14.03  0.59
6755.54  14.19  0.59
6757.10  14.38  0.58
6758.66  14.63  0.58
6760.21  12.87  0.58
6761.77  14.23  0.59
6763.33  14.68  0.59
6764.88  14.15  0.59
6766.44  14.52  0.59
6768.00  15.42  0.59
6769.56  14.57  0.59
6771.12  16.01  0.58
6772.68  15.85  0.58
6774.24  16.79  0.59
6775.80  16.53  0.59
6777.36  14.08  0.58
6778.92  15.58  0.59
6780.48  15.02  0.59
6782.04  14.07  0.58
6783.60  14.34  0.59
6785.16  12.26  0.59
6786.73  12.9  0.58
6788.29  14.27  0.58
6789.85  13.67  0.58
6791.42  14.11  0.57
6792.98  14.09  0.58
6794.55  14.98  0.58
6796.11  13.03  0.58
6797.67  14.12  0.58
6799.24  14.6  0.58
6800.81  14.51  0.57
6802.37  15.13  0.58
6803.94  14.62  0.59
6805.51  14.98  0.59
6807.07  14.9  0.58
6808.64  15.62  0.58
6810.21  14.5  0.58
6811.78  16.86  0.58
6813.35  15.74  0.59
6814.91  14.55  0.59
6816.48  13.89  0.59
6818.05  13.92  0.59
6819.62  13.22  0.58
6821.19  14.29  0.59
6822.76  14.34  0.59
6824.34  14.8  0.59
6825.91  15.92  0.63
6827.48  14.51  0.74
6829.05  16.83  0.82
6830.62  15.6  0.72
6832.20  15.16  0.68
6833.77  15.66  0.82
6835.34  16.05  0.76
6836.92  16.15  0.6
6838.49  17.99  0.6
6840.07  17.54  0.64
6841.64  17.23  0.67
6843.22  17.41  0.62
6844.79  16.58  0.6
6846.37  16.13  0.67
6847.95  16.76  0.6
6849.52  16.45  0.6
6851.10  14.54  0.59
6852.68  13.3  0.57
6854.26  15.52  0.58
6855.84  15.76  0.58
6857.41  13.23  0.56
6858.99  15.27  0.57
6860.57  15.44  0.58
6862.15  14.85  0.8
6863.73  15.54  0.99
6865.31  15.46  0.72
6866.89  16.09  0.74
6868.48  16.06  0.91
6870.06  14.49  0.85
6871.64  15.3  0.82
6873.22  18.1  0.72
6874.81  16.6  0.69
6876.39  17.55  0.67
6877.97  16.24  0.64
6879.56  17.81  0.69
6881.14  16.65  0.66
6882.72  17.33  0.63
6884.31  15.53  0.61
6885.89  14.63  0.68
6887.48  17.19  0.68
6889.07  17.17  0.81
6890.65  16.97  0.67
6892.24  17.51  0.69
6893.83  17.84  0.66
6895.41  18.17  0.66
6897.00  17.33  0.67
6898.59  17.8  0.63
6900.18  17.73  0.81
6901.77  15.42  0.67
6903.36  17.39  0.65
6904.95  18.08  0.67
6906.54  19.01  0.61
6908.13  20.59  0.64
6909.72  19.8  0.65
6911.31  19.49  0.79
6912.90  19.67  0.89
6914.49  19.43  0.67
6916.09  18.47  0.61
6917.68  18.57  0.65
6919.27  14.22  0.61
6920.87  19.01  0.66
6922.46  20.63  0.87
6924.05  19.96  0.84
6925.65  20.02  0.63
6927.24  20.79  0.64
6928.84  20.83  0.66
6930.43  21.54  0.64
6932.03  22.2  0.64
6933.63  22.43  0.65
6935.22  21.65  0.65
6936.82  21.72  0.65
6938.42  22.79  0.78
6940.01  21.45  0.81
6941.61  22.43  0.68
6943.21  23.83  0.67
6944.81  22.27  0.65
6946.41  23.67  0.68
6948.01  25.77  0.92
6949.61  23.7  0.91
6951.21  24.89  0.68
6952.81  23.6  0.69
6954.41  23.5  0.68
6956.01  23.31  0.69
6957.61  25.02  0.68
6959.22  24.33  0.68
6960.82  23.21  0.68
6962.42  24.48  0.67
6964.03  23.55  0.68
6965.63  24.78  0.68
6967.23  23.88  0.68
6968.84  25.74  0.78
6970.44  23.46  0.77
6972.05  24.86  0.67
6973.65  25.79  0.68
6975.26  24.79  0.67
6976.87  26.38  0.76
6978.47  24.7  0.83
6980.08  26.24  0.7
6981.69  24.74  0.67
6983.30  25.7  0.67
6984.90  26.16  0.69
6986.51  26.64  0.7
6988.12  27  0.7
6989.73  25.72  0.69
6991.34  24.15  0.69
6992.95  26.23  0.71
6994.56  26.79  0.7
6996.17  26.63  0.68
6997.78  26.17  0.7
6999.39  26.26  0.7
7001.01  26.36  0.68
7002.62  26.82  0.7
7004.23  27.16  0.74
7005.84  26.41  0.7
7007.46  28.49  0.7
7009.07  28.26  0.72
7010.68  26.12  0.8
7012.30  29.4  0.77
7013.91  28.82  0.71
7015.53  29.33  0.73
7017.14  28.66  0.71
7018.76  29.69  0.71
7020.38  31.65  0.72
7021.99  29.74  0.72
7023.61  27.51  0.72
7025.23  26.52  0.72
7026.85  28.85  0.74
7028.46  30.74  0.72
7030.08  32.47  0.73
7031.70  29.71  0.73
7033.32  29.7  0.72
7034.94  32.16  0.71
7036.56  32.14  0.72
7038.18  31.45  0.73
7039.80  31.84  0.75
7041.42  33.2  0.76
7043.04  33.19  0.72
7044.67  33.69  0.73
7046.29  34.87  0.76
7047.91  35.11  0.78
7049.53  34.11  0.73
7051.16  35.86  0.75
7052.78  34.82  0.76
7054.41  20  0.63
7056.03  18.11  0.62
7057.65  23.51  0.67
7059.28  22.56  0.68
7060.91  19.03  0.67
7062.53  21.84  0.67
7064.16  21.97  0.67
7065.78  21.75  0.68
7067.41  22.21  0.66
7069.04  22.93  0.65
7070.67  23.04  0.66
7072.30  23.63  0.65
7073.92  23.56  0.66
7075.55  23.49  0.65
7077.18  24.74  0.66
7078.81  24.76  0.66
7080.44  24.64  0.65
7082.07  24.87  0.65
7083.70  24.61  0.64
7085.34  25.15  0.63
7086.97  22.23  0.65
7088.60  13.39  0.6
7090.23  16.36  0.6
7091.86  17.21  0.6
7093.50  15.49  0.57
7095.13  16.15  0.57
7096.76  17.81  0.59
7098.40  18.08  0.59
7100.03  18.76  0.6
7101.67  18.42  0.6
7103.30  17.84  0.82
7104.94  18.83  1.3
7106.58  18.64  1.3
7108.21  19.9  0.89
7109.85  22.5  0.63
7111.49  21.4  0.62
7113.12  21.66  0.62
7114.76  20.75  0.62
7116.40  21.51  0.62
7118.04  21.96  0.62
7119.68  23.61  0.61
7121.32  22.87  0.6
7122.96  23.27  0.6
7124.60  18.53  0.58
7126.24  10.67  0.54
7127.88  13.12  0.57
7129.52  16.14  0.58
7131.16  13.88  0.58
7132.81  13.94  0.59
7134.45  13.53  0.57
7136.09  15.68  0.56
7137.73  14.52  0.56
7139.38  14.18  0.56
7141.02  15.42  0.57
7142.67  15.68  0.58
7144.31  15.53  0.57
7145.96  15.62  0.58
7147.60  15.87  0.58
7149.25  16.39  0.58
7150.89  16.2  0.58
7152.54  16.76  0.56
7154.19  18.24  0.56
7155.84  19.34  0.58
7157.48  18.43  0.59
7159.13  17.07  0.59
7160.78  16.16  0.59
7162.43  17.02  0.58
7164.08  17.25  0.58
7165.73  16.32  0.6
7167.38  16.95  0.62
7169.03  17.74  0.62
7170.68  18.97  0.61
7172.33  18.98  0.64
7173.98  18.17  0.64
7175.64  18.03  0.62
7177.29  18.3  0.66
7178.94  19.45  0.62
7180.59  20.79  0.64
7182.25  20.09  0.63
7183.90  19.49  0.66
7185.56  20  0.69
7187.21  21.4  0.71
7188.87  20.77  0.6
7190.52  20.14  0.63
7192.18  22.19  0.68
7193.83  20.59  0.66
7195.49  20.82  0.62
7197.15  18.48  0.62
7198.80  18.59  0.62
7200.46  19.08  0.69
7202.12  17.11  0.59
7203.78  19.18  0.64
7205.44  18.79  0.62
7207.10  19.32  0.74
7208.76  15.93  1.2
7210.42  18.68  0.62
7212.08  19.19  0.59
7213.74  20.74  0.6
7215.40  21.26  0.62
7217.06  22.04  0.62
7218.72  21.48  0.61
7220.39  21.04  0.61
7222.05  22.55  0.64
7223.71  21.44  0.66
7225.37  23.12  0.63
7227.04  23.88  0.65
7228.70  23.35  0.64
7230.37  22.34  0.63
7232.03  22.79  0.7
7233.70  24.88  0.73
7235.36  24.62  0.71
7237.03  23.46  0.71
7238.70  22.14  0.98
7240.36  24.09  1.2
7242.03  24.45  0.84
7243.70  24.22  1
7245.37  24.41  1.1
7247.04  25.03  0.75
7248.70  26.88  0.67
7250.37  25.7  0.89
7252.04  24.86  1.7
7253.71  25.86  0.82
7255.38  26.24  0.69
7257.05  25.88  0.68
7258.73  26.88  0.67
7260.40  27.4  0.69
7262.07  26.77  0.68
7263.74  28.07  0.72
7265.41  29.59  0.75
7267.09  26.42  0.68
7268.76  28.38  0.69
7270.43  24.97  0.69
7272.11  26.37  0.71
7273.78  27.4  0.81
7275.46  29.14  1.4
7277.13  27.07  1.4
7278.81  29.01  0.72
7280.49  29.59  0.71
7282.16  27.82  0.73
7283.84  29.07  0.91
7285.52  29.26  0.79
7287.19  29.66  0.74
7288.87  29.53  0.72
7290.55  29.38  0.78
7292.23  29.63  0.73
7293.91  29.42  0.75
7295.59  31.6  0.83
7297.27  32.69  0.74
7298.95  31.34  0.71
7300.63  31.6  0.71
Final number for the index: 0.185 mag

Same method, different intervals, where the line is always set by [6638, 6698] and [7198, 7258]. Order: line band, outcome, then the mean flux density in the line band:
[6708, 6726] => 0.20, 13.9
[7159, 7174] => 0.24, 17.4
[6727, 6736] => 0.21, 13.8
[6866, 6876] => 0.14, 16.1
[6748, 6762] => 0.23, 13.8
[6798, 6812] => 0.18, 15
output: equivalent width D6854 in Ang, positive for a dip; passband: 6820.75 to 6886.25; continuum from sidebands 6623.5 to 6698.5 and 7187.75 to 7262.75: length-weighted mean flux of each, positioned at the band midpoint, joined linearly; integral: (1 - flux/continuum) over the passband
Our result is 9.3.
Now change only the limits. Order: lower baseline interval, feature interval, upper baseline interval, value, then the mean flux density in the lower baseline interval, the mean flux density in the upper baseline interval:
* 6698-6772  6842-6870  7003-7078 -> 5.81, 14.2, 27.9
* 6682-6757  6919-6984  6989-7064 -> 4.71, 14.1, 28.5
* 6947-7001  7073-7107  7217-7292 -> 6.87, 25.1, 25.8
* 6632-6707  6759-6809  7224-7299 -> 9.94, 16.2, 26.7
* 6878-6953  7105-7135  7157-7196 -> 0.45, 19.6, 19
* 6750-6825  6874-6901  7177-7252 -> -1.50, 14.5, 21.5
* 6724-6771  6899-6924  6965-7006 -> 4.04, 14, 25.7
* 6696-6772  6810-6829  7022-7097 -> 2.72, 14.2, 25.8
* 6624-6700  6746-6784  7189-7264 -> 6.62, 16.5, 22.5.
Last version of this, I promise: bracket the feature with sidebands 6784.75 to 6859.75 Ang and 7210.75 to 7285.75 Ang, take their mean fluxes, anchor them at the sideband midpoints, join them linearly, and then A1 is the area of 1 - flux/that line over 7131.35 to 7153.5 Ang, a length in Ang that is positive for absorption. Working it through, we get 7.1 Ang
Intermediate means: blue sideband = 15.1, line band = 15.3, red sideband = 25.1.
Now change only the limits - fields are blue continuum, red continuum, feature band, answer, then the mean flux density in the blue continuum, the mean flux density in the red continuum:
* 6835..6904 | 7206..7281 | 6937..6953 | -4.8 Ang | 16.4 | 24.4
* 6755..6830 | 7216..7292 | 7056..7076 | -1.0 Ang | 14.7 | 25.8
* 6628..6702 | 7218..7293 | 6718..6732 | 3.5 Ang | 16.4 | 25.9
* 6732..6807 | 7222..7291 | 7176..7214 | 7.9 Ang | 14.4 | 26.1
